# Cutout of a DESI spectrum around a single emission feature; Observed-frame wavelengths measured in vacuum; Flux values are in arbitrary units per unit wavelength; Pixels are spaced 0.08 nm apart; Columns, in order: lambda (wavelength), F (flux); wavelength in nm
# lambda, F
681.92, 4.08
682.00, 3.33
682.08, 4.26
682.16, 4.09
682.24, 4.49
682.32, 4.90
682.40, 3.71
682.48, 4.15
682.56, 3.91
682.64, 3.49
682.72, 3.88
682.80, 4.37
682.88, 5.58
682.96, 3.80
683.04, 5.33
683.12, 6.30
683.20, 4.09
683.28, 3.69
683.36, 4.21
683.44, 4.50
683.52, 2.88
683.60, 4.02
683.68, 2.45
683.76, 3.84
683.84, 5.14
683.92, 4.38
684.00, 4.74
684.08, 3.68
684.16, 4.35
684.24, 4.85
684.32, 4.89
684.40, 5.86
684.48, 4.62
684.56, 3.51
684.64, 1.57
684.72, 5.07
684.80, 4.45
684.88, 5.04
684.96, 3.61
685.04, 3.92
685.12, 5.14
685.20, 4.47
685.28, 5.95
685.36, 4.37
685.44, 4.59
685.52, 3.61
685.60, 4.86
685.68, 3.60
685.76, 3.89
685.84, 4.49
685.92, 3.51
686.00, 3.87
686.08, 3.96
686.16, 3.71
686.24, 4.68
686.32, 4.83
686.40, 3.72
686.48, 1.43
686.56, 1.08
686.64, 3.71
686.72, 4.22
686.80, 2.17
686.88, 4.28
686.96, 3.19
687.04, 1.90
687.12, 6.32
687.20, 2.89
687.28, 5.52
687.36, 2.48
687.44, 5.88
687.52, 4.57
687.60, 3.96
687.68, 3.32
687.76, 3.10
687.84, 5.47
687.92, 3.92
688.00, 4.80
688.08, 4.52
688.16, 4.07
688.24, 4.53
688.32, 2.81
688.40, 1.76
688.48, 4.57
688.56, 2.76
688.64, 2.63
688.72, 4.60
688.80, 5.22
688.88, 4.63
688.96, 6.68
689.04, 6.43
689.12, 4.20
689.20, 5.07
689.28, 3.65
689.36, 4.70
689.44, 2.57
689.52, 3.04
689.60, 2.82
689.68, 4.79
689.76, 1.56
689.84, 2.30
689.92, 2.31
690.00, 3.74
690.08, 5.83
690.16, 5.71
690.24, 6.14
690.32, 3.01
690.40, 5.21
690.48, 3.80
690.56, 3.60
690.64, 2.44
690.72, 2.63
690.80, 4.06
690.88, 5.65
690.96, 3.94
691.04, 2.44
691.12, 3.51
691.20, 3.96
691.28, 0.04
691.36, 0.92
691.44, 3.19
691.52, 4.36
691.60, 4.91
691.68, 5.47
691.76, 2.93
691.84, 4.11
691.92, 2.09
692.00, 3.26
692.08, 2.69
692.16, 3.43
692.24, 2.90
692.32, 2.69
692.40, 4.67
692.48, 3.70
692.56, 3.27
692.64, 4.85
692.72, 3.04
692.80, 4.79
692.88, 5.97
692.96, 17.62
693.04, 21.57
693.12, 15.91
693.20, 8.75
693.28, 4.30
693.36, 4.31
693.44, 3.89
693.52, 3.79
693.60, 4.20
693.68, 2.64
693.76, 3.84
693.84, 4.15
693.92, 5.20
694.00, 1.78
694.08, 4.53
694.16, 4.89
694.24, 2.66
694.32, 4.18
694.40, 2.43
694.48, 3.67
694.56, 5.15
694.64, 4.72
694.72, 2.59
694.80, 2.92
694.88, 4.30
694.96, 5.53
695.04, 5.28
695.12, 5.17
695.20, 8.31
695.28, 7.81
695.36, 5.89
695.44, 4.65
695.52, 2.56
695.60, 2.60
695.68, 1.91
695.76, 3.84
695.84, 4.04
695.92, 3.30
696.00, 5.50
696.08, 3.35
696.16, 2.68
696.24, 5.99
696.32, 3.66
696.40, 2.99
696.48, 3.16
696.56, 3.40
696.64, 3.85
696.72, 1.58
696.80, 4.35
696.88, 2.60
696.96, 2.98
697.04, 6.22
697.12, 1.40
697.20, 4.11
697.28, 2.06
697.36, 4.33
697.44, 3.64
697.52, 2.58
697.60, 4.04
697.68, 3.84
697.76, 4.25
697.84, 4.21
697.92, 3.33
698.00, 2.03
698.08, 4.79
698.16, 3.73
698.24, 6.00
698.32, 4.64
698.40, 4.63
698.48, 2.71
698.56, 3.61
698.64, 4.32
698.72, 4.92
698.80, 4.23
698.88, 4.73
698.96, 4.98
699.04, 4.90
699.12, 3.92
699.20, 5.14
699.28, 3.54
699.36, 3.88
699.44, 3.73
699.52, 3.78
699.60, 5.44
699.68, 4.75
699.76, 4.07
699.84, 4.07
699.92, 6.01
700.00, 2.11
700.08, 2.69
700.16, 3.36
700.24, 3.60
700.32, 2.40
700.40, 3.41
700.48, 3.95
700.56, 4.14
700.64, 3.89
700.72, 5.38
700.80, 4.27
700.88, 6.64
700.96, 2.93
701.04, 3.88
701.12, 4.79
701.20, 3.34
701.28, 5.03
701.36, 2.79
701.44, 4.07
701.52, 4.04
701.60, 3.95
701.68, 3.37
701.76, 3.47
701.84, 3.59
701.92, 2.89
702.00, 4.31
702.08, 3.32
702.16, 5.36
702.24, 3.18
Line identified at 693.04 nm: H-alpha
